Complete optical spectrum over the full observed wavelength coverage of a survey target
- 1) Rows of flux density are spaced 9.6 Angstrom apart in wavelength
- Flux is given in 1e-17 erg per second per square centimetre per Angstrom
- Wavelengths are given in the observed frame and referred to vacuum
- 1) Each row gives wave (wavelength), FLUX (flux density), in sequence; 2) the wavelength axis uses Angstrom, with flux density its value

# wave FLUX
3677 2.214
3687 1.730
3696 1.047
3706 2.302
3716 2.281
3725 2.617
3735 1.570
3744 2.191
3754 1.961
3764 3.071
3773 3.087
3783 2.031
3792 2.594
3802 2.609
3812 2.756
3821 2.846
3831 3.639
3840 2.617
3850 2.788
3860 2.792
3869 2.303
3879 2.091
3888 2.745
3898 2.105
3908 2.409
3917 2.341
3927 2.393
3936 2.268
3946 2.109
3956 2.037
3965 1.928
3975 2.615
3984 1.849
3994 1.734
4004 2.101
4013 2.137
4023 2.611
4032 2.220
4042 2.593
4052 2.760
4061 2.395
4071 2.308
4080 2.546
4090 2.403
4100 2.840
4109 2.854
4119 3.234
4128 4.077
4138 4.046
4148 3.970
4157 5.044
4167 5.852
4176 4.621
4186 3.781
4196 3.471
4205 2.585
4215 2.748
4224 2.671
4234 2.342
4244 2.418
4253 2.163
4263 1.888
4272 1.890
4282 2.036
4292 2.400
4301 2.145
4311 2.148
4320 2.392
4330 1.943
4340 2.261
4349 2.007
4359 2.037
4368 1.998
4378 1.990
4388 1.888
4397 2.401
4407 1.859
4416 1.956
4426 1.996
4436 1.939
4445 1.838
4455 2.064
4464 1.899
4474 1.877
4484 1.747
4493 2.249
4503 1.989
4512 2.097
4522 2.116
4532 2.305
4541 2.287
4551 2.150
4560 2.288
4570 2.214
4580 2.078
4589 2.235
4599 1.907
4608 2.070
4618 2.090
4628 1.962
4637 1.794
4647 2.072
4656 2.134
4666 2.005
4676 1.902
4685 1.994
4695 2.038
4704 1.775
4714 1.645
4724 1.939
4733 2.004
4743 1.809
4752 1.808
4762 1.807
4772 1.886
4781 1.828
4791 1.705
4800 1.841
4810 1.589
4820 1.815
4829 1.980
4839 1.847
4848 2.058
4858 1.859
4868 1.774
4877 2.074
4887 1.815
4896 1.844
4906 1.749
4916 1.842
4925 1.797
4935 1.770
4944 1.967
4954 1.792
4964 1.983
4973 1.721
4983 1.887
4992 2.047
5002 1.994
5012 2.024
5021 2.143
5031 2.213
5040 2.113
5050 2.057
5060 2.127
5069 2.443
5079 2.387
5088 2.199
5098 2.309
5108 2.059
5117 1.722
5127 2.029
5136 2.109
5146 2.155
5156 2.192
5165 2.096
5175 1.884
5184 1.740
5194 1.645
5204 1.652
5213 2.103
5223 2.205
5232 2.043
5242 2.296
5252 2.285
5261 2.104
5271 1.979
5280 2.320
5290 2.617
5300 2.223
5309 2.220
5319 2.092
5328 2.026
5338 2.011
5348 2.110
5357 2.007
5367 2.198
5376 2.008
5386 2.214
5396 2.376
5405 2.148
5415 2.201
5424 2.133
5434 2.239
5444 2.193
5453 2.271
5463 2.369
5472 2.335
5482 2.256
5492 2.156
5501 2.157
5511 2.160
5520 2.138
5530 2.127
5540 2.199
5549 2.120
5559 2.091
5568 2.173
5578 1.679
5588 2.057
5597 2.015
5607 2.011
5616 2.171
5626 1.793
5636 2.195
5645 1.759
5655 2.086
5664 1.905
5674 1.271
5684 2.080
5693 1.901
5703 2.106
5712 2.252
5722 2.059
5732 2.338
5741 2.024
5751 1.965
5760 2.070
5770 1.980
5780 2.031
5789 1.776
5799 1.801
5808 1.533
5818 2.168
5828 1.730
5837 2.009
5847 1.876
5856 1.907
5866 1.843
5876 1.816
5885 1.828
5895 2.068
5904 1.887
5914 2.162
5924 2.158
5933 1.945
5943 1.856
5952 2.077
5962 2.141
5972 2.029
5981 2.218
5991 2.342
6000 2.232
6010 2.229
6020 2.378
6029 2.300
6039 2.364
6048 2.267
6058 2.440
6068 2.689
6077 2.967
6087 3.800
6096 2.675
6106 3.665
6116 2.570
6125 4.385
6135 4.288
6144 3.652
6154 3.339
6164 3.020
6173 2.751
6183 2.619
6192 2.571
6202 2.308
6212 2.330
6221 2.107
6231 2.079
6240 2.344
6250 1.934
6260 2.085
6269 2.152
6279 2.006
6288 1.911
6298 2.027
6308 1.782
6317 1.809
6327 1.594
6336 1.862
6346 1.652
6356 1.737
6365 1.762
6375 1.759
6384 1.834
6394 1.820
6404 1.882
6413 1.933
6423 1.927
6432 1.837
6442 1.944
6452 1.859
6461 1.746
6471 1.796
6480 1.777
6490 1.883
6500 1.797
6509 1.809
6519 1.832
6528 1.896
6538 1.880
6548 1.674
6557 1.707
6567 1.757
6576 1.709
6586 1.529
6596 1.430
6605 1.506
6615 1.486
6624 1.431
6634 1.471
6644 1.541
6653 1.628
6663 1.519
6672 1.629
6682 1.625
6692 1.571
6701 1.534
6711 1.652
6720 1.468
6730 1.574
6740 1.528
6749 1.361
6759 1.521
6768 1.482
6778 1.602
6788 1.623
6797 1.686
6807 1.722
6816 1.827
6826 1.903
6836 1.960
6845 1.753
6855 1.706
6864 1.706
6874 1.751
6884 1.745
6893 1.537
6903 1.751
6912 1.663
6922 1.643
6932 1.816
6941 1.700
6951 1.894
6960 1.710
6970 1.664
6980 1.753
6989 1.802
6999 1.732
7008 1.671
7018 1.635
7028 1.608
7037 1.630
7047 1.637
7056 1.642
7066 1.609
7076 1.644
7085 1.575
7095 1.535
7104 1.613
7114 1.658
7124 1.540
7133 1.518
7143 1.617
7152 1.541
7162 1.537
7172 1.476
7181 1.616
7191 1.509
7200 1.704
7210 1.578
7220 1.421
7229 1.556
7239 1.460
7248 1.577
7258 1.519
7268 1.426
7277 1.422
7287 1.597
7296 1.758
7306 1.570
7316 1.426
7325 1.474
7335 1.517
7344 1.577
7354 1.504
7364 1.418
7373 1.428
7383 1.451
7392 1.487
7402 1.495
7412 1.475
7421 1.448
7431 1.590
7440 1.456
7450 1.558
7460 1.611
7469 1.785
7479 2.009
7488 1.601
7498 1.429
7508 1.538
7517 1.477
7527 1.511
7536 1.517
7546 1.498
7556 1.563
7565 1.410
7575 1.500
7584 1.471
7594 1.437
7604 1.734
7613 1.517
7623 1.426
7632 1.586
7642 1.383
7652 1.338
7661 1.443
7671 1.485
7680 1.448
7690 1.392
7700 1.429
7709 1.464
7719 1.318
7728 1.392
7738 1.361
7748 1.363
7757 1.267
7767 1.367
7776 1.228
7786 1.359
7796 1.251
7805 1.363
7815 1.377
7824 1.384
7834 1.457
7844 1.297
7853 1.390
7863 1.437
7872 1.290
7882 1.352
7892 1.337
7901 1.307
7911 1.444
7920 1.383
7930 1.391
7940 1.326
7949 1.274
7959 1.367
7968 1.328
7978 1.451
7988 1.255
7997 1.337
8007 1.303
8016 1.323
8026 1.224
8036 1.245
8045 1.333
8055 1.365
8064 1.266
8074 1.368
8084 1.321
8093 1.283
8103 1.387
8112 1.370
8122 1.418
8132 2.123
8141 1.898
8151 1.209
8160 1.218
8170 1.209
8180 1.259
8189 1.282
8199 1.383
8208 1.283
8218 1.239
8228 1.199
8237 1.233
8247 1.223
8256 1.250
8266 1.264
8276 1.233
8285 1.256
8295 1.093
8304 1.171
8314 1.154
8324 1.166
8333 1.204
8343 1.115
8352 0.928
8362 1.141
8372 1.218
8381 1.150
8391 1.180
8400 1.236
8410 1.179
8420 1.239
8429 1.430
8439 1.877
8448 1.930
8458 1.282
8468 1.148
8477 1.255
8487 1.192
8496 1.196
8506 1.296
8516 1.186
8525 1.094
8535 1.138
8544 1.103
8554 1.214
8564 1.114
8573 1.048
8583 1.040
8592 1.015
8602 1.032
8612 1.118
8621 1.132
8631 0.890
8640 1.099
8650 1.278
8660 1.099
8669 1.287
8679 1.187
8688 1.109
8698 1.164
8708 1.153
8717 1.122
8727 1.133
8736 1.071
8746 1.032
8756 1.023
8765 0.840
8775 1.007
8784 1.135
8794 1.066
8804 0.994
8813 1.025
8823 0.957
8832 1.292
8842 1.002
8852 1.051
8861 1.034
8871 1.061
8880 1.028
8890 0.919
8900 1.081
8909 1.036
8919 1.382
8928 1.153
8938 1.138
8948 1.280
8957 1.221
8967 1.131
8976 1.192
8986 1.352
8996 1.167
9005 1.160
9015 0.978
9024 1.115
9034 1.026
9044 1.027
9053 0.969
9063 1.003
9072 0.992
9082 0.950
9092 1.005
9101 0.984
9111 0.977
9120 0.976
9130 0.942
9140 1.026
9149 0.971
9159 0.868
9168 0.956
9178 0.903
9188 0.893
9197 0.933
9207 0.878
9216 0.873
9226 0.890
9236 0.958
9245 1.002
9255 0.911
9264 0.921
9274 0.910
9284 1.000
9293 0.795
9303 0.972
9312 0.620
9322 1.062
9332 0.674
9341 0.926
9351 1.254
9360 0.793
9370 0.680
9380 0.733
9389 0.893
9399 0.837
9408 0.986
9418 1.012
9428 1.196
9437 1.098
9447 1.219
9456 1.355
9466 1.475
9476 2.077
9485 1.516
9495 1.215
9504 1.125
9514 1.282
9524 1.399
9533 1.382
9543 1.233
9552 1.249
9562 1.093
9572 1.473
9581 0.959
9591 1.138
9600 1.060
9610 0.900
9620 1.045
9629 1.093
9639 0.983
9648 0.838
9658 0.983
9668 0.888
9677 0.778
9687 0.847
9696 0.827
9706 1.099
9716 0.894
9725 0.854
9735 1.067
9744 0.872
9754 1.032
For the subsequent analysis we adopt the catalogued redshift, 1.18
